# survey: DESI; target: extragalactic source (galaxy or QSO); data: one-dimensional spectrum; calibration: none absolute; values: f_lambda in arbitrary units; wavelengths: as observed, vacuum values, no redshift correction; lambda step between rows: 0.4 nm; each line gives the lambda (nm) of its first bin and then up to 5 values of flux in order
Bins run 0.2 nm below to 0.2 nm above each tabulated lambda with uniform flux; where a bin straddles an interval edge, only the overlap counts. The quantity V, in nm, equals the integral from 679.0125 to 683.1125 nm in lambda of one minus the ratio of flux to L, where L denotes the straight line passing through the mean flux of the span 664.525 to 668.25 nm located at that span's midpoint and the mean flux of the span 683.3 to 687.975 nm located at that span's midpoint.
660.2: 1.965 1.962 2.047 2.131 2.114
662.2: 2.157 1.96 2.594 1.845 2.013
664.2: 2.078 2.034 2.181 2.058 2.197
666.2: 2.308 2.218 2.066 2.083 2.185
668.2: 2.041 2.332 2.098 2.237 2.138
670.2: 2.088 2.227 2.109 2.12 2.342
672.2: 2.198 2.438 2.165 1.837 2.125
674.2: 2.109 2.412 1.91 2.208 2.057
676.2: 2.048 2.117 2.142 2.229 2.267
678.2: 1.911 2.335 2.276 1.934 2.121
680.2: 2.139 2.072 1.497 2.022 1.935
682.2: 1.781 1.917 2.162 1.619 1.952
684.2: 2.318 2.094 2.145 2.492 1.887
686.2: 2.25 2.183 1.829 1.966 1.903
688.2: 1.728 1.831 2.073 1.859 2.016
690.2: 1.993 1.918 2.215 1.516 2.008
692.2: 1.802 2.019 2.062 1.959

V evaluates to 0.23 nm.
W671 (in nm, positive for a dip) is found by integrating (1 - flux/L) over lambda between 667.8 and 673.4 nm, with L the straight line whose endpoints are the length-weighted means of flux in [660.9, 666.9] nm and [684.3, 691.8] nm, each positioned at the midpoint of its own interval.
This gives -0.24 nm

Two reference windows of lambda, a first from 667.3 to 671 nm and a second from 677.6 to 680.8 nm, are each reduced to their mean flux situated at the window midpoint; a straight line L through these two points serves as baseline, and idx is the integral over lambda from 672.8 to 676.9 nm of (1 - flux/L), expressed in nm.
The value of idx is 0.08 nm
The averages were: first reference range 2.16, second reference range 2.13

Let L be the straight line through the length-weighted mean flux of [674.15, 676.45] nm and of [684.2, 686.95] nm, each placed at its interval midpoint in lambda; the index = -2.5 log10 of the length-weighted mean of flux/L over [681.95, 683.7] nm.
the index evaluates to 0.15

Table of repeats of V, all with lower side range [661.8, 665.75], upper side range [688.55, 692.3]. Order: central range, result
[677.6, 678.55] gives -0.05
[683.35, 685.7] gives -0.19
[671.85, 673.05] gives -0.14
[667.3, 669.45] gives -0.09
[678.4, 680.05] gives -0.13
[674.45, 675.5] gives -0.07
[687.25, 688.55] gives 0.06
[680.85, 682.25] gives 0.12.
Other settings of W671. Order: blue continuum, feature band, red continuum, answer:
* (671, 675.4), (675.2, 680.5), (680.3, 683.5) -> -0.31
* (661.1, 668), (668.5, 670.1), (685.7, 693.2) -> -0.07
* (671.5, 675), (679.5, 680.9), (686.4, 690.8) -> 0.01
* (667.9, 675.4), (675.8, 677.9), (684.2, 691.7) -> -0.03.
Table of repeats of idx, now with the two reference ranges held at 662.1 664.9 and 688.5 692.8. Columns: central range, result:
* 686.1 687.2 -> -0.06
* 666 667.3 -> -0.07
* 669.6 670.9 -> -0.06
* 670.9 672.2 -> -0.09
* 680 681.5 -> 0.05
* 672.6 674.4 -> -0.06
